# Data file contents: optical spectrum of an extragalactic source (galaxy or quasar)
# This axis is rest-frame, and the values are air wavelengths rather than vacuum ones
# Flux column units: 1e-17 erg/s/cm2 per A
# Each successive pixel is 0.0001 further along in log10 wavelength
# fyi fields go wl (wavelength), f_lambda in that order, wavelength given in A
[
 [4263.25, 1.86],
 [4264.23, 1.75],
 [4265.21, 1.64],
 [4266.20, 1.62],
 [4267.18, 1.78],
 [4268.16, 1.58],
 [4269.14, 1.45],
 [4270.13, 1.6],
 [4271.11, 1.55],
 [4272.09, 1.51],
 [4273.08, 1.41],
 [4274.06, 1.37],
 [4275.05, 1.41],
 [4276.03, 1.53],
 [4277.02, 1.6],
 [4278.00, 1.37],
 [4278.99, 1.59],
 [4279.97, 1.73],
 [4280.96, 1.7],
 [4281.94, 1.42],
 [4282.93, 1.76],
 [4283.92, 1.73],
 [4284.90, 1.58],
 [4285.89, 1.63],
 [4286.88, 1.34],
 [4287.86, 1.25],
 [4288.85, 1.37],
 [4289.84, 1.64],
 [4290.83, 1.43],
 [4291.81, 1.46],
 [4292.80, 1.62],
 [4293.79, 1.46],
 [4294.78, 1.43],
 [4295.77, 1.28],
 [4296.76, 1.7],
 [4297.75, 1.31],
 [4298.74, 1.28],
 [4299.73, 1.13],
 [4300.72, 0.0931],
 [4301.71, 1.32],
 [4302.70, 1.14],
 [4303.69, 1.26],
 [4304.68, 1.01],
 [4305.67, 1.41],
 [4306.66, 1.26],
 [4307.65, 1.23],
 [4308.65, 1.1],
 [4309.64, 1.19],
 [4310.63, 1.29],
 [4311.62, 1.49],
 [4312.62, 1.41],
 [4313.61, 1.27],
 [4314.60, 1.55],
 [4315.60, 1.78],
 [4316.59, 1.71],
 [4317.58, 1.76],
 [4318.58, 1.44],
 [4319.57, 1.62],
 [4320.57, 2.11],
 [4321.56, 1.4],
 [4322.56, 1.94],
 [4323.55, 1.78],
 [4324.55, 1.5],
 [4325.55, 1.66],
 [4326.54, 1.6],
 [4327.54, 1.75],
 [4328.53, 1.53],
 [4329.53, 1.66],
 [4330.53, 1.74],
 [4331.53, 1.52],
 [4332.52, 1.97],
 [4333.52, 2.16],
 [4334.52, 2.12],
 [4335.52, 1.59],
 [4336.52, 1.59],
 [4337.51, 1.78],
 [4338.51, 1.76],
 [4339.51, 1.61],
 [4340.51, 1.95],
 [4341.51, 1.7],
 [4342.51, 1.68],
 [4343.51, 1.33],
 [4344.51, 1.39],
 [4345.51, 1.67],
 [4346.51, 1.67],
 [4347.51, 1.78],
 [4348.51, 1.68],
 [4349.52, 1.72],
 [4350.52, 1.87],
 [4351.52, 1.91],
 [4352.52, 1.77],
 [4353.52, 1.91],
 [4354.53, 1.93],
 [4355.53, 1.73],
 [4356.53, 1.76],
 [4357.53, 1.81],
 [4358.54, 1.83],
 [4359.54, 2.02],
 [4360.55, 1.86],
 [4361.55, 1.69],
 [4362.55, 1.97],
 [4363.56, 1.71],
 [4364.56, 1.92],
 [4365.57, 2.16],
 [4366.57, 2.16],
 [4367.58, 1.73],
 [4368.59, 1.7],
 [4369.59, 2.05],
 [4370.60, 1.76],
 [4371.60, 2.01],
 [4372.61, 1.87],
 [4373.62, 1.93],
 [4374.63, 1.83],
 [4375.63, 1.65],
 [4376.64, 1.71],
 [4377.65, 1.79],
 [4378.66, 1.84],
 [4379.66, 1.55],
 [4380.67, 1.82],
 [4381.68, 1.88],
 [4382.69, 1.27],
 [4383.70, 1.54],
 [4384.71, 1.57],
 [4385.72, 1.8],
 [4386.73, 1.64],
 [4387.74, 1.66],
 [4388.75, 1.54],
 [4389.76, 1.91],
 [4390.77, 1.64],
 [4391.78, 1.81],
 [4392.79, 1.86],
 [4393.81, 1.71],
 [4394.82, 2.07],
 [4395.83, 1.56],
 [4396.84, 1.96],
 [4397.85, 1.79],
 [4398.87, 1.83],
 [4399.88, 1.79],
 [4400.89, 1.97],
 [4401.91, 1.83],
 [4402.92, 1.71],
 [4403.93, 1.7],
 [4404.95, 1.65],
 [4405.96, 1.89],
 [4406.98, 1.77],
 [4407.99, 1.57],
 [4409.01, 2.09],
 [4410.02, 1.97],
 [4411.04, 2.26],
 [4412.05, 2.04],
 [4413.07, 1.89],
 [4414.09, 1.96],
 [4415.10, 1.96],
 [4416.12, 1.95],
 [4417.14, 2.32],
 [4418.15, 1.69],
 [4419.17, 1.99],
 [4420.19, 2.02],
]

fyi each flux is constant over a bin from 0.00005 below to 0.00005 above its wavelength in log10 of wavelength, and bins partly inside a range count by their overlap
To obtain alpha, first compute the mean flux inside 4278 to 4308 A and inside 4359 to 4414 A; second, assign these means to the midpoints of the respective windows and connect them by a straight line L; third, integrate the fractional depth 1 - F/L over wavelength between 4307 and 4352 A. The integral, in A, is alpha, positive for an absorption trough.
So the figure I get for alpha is -2.5 A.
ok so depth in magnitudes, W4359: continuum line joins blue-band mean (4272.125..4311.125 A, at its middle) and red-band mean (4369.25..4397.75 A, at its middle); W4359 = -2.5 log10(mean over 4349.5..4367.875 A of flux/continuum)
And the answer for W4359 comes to -0.133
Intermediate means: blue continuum 1.38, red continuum 1.76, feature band 1.87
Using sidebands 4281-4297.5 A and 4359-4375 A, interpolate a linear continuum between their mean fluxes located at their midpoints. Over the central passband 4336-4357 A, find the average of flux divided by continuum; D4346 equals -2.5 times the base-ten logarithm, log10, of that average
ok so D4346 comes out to 0.04 mag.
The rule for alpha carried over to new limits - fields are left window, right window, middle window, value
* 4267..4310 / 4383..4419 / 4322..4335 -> -1.72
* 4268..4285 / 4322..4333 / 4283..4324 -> 5.11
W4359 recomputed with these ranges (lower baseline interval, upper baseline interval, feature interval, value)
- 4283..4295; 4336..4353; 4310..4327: 0.00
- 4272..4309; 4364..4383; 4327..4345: -0.05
